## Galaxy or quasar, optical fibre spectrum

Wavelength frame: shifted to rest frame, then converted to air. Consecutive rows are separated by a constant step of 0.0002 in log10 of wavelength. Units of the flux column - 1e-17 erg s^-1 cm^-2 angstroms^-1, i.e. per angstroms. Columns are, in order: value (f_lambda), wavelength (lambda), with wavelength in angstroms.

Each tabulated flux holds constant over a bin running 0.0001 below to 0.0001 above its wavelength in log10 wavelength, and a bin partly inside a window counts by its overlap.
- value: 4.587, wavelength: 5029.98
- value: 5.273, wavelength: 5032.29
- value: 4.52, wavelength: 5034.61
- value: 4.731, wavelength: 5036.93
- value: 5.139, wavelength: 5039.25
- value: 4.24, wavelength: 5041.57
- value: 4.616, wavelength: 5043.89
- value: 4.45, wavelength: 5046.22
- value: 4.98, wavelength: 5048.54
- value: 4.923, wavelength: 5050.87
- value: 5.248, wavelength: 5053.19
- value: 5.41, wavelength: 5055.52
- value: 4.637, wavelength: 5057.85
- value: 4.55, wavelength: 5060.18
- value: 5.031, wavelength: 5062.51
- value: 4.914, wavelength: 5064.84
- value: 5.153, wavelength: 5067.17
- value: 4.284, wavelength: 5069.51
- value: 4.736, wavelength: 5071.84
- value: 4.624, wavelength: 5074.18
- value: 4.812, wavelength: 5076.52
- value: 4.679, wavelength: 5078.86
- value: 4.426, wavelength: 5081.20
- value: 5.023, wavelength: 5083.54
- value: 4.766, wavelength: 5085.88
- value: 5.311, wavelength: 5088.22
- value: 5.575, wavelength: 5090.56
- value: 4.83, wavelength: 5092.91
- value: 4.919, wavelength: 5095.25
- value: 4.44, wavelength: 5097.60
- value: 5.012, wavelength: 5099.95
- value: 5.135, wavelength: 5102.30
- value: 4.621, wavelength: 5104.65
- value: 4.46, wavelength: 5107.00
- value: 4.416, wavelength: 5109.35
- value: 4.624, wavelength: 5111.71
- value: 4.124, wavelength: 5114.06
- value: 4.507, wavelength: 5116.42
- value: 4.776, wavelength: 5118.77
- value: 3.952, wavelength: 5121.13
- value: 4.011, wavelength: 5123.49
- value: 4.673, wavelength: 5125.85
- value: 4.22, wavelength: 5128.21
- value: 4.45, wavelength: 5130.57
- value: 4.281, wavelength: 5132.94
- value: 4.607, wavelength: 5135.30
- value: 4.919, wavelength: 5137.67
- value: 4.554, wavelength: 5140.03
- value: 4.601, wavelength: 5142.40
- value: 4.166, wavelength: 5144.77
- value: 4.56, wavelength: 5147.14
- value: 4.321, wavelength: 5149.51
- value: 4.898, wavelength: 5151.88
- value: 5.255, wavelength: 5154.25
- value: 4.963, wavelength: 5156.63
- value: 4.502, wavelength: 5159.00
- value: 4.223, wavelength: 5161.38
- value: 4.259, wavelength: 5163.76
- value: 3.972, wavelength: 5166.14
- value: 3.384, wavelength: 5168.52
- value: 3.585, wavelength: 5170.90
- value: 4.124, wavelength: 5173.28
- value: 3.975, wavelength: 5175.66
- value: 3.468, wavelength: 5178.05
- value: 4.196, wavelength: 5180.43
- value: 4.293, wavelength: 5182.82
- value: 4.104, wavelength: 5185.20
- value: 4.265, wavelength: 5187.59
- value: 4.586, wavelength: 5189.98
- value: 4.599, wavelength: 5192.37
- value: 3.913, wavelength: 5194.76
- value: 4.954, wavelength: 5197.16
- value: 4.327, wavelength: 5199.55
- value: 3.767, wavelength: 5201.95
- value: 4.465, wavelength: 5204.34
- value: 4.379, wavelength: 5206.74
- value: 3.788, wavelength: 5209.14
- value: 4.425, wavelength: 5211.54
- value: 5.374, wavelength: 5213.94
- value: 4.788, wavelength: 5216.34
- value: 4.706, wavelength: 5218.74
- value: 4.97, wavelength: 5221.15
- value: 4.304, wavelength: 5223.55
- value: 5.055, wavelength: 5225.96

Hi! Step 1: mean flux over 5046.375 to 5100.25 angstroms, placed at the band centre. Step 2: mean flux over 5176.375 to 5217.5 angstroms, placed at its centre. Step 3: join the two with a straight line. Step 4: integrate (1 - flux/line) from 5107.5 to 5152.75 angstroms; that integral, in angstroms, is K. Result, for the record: 1.7 angstroms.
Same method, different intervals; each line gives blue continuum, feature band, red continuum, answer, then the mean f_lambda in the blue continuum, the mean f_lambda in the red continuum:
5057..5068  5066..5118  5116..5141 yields -0.8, 4.86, 4.45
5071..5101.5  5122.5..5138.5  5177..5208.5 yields 0.6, 4.86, 4.25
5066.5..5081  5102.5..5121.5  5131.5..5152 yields 0.4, 4.68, 4.53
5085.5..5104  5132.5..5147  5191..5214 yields 0.6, 5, 4.35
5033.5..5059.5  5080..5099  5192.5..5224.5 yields -0.8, 4.8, 4.48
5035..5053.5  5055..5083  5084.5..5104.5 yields 0.6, 4.76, 4.98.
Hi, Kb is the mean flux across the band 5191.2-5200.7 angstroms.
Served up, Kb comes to 4.45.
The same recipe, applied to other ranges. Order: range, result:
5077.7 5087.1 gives 4.73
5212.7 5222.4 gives 4.96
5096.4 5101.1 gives 4.72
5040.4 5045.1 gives 4.43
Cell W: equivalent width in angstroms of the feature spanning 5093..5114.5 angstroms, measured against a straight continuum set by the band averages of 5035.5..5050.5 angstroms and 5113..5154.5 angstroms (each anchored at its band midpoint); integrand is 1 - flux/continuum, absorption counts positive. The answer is -0.5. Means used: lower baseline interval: 4.7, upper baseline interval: 4.48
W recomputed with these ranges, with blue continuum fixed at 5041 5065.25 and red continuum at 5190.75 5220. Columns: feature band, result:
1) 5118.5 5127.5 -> 0.7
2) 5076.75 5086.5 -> 0.1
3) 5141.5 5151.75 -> 0.3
